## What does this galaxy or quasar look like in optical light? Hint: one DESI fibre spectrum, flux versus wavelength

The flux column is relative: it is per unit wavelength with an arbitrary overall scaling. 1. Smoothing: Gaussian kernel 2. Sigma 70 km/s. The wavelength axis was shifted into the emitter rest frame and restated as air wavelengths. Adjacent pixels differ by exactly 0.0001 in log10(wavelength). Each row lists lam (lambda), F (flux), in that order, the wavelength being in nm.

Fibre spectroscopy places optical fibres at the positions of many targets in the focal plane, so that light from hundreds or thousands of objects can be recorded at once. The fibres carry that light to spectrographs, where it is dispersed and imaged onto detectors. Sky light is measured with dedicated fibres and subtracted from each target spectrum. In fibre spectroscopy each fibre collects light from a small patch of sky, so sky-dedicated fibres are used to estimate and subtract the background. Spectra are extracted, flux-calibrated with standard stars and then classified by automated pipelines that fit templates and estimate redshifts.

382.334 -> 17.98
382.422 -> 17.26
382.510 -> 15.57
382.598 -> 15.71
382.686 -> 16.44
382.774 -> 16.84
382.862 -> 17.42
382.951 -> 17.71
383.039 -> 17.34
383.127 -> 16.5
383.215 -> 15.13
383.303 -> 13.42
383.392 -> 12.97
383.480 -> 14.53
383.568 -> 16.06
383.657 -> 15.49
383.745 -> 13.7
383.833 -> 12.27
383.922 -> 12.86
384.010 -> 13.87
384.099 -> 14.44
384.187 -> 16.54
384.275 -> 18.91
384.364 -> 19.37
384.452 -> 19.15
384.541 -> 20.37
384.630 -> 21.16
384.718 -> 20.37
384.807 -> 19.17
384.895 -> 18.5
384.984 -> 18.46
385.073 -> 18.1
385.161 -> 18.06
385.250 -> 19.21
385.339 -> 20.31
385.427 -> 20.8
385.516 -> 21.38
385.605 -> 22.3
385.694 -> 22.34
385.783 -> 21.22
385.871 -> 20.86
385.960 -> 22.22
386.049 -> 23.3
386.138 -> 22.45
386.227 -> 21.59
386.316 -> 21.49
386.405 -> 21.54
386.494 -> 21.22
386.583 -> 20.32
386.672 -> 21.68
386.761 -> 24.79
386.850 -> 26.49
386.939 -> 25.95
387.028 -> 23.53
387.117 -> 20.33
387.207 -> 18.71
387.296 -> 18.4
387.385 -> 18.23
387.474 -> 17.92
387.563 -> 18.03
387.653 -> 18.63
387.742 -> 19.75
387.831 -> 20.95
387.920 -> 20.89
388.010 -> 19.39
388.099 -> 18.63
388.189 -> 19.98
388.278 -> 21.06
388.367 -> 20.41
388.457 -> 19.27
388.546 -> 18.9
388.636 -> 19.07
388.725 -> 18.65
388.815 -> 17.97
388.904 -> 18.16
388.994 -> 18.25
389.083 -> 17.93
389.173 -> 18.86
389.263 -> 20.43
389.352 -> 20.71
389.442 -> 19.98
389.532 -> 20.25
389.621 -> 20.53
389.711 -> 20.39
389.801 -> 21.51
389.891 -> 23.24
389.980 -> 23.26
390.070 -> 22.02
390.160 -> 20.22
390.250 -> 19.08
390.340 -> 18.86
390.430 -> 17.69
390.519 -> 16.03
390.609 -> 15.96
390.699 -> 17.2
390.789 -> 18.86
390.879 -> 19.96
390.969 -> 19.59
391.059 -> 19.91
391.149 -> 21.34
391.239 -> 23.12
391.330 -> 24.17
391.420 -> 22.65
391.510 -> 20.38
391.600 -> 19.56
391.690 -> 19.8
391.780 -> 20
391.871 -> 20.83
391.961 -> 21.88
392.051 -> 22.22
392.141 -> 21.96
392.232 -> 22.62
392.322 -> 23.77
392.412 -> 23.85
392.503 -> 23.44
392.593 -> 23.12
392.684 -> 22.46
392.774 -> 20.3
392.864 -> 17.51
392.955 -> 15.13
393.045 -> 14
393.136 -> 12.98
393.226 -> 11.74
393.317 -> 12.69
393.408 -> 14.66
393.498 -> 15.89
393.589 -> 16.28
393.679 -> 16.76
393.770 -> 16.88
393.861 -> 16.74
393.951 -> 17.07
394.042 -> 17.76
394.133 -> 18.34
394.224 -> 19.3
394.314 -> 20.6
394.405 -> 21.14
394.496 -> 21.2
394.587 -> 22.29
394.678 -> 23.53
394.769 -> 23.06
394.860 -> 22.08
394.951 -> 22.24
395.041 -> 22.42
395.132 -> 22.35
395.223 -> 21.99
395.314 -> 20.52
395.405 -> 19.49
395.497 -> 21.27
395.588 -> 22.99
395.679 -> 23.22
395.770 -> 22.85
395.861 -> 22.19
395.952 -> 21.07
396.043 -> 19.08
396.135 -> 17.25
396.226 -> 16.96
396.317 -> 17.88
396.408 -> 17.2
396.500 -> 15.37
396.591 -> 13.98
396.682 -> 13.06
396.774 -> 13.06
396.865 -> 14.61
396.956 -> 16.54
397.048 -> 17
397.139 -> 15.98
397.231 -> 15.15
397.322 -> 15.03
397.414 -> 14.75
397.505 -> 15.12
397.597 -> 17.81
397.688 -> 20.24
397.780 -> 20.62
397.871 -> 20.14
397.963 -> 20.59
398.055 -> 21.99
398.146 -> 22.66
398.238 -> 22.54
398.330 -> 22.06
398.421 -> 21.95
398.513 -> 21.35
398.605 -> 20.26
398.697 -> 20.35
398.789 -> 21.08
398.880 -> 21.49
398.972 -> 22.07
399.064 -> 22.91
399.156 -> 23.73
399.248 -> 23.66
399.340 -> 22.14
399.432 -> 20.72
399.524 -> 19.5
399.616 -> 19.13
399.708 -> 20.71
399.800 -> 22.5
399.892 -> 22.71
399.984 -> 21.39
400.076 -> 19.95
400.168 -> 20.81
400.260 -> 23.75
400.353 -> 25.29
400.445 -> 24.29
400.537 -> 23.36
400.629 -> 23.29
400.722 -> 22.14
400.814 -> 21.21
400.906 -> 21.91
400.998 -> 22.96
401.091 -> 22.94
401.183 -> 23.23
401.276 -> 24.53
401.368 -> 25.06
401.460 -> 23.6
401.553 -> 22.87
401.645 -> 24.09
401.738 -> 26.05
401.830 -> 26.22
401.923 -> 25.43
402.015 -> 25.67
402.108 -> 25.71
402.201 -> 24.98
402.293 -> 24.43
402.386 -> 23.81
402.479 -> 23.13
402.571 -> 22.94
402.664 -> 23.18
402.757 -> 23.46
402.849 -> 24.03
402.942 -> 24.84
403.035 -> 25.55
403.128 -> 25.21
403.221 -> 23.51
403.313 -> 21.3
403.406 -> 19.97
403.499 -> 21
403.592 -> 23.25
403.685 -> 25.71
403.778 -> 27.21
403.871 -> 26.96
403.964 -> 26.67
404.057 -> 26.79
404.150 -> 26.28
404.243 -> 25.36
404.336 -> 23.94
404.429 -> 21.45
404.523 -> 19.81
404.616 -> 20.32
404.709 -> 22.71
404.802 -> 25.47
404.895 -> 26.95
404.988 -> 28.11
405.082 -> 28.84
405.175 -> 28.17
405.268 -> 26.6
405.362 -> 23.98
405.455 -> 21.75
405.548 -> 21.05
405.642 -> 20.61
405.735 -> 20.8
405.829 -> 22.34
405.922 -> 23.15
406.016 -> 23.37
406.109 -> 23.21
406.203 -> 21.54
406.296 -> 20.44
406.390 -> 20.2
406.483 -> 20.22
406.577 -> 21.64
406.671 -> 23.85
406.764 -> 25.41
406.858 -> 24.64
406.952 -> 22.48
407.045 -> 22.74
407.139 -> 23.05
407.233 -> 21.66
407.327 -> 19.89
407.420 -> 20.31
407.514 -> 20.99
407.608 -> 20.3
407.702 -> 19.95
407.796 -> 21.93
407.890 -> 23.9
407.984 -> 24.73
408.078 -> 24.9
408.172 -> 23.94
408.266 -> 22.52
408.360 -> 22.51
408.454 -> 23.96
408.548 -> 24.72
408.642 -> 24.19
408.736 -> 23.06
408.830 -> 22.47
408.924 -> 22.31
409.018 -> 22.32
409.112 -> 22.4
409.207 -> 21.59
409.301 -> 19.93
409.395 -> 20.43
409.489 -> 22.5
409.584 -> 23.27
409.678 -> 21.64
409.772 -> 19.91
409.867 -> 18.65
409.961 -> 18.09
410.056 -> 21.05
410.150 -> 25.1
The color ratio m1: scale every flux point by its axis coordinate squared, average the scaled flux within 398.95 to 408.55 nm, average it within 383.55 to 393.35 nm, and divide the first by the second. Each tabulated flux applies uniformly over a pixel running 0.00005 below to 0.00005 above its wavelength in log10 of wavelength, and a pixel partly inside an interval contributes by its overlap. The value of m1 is 1.3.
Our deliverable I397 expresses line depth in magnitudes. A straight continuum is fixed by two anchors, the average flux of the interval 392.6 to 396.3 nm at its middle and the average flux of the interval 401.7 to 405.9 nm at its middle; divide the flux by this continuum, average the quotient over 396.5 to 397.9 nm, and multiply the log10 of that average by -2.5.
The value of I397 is 0.270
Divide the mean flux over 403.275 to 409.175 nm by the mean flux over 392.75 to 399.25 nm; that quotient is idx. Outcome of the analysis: 1.22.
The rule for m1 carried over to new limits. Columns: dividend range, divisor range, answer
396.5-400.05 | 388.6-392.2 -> 1.01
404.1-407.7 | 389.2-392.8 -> 1.19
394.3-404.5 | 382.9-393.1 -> 1.17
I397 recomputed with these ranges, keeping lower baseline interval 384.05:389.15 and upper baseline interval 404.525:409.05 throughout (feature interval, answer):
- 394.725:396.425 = 0.024 mag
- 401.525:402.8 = -0.099 mag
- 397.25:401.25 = 0.032 mag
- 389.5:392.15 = 0.016 mag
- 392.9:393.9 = 0.378 mag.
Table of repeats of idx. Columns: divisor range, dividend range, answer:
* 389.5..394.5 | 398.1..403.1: 1.18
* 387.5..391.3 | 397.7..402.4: 1.15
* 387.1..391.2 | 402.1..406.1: 1.23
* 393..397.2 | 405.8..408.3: 1.22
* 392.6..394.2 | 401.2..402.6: 1.49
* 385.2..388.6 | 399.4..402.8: 1.11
